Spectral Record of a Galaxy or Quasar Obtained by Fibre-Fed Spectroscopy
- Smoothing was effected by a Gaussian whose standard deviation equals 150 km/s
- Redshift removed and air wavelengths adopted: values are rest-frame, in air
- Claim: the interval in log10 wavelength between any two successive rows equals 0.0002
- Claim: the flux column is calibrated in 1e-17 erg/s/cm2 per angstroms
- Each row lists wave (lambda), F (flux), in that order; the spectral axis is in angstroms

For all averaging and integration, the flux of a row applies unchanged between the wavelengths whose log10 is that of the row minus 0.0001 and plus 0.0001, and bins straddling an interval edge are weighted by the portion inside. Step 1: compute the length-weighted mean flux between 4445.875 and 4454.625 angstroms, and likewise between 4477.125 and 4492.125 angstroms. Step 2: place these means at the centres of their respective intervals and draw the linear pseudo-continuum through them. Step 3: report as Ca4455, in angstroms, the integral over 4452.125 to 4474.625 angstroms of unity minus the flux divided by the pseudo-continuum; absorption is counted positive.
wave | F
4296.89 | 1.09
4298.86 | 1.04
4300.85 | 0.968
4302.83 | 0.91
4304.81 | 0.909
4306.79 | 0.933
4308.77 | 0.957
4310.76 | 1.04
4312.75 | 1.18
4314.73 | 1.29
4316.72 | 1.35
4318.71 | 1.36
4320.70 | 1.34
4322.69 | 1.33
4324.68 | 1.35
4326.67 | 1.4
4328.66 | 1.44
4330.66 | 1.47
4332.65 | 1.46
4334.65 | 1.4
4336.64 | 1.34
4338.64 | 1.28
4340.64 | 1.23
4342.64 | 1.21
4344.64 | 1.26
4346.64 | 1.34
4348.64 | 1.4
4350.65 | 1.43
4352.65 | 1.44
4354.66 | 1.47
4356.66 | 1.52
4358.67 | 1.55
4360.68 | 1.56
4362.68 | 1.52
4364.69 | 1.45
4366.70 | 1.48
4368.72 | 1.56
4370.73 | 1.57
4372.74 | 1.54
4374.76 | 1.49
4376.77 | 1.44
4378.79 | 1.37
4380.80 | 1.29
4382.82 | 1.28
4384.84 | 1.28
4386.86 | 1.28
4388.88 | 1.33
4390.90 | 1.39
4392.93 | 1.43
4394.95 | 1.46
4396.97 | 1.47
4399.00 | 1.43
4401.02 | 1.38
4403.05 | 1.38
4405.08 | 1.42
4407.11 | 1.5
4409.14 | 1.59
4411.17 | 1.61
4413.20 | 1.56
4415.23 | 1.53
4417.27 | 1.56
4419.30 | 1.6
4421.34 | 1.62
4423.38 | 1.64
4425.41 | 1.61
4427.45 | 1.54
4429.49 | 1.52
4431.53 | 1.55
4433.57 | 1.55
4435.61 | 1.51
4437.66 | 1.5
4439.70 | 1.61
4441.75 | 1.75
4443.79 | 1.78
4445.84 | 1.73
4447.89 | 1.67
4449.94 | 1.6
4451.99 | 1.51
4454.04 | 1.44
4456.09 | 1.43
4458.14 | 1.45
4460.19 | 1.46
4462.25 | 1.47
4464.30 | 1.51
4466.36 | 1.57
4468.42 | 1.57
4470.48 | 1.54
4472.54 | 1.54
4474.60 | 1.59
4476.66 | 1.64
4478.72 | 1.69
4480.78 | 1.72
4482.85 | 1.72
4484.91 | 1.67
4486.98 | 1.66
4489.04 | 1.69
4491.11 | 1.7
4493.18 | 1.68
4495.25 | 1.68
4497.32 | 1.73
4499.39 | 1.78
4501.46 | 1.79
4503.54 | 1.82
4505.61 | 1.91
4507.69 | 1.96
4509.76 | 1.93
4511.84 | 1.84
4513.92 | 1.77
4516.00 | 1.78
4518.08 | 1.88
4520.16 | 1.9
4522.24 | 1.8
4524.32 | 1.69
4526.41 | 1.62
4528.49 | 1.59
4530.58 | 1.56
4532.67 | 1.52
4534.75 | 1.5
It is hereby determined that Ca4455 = 1.7 angstroms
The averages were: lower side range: 1.58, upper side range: 1.69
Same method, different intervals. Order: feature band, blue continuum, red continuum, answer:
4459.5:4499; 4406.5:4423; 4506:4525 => 2.7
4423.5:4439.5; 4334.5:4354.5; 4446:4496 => -0.4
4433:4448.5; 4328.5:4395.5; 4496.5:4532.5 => -0.4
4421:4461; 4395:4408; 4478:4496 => -0.6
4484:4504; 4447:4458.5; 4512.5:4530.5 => -0.8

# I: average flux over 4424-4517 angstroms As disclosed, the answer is 1.65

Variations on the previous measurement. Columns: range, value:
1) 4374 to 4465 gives 1.5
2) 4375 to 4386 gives 1.34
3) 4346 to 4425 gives 1.47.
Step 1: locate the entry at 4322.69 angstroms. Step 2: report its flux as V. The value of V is 1.33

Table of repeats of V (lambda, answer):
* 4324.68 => 1.35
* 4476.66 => 1.64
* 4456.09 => 1.43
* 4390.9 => 1.39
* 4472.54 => 1.54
